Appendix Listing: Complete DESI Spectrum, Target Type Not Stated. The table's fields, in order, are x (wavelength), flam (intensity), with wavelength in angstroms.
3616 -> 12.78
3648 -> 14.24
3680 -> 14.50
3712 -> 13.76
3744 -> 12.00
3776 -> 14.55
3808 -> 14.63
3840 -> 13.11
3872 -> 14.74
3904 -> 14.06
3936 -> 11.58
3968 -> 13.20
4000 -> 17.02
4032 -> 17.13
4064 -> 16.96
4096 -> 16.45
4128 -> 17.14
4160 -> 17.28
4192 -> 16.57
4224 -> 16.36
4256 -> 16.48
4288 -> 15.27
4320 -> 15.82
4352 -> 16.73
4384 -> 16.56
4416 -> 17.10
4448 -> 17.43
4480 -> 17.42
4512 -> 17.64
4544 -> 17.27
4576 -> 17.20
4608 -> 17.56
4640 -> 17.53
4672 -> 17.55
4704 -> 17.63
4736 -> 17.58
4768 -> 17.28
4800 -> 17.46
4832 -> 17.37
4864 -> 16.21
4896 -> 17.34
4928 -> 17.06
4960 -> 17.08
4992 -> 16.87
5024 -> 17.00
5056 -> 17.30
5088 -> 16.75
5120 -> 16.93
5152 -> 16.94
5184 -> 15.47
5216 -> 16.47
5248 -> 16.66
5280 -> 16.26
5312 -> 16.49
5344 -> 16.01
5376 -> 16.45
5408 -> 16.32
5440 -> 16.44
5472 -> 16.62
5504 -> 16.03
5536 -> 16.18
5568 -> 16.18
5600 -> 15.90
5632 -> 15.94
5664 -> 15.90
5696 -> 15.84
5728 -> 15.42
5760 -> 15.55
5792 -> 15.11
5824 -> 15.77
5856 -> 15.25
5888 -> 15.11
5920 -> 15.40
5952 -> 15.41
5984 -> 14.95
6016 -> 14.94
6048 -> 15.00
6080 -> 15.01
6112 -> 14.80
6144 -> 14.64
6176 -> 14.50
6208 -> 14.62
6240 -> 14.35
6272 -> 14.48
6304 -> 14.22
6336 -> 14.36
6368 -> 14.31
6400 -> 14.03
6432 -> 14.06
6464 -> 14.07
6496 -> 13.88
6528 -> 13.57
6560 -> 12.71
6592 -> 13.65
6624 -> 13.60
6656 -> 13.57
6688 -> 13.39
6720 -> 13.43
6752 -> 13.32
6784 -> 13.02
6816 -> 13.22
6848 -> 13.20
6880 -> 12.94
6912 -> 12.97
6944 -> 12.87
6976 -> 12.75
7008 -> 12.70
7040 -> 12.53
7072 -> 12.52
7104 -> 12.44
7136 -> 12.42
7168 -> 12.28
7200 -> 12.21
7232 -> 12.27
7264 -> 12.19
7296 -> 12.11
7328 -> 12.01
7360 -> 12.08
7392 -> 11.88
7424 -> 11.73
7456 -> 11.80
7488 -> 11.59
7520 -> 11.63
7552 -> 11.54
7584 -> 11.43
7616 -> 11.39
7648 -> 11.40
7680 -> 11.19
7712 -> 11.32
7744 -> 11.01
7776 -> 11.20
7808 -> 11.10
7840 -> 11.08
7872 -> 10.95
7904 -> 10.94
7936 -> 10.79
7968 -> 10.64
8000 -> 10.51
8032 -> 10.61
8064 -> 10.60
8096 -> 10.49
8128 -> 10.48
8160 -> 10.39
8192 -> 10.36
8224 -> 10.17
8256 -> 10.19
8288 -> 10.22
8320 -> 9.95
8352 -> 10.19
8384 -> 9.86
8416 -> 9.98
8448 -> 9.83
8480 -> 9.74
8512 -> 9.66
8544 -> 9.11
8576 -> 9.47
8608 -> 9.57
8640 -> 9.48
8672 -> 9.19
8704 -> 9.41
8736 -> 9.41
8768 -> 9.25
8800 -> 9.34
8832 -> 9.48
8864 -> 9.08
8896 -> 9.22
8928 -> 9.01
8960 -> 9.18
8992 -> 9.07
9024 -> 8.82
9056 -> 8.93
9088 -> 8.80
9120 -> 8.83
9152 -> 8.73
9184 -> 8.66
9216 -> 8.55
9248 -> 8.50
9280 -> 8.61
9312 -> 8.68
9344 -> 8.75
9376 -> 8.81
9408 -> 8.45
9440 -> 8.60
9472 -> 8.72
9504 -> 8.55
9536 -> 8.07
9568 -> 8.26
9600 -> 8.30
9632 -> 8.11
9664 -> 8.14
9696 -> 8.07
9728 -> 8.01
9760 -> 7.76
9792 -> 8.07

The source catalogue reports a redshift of 0.00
